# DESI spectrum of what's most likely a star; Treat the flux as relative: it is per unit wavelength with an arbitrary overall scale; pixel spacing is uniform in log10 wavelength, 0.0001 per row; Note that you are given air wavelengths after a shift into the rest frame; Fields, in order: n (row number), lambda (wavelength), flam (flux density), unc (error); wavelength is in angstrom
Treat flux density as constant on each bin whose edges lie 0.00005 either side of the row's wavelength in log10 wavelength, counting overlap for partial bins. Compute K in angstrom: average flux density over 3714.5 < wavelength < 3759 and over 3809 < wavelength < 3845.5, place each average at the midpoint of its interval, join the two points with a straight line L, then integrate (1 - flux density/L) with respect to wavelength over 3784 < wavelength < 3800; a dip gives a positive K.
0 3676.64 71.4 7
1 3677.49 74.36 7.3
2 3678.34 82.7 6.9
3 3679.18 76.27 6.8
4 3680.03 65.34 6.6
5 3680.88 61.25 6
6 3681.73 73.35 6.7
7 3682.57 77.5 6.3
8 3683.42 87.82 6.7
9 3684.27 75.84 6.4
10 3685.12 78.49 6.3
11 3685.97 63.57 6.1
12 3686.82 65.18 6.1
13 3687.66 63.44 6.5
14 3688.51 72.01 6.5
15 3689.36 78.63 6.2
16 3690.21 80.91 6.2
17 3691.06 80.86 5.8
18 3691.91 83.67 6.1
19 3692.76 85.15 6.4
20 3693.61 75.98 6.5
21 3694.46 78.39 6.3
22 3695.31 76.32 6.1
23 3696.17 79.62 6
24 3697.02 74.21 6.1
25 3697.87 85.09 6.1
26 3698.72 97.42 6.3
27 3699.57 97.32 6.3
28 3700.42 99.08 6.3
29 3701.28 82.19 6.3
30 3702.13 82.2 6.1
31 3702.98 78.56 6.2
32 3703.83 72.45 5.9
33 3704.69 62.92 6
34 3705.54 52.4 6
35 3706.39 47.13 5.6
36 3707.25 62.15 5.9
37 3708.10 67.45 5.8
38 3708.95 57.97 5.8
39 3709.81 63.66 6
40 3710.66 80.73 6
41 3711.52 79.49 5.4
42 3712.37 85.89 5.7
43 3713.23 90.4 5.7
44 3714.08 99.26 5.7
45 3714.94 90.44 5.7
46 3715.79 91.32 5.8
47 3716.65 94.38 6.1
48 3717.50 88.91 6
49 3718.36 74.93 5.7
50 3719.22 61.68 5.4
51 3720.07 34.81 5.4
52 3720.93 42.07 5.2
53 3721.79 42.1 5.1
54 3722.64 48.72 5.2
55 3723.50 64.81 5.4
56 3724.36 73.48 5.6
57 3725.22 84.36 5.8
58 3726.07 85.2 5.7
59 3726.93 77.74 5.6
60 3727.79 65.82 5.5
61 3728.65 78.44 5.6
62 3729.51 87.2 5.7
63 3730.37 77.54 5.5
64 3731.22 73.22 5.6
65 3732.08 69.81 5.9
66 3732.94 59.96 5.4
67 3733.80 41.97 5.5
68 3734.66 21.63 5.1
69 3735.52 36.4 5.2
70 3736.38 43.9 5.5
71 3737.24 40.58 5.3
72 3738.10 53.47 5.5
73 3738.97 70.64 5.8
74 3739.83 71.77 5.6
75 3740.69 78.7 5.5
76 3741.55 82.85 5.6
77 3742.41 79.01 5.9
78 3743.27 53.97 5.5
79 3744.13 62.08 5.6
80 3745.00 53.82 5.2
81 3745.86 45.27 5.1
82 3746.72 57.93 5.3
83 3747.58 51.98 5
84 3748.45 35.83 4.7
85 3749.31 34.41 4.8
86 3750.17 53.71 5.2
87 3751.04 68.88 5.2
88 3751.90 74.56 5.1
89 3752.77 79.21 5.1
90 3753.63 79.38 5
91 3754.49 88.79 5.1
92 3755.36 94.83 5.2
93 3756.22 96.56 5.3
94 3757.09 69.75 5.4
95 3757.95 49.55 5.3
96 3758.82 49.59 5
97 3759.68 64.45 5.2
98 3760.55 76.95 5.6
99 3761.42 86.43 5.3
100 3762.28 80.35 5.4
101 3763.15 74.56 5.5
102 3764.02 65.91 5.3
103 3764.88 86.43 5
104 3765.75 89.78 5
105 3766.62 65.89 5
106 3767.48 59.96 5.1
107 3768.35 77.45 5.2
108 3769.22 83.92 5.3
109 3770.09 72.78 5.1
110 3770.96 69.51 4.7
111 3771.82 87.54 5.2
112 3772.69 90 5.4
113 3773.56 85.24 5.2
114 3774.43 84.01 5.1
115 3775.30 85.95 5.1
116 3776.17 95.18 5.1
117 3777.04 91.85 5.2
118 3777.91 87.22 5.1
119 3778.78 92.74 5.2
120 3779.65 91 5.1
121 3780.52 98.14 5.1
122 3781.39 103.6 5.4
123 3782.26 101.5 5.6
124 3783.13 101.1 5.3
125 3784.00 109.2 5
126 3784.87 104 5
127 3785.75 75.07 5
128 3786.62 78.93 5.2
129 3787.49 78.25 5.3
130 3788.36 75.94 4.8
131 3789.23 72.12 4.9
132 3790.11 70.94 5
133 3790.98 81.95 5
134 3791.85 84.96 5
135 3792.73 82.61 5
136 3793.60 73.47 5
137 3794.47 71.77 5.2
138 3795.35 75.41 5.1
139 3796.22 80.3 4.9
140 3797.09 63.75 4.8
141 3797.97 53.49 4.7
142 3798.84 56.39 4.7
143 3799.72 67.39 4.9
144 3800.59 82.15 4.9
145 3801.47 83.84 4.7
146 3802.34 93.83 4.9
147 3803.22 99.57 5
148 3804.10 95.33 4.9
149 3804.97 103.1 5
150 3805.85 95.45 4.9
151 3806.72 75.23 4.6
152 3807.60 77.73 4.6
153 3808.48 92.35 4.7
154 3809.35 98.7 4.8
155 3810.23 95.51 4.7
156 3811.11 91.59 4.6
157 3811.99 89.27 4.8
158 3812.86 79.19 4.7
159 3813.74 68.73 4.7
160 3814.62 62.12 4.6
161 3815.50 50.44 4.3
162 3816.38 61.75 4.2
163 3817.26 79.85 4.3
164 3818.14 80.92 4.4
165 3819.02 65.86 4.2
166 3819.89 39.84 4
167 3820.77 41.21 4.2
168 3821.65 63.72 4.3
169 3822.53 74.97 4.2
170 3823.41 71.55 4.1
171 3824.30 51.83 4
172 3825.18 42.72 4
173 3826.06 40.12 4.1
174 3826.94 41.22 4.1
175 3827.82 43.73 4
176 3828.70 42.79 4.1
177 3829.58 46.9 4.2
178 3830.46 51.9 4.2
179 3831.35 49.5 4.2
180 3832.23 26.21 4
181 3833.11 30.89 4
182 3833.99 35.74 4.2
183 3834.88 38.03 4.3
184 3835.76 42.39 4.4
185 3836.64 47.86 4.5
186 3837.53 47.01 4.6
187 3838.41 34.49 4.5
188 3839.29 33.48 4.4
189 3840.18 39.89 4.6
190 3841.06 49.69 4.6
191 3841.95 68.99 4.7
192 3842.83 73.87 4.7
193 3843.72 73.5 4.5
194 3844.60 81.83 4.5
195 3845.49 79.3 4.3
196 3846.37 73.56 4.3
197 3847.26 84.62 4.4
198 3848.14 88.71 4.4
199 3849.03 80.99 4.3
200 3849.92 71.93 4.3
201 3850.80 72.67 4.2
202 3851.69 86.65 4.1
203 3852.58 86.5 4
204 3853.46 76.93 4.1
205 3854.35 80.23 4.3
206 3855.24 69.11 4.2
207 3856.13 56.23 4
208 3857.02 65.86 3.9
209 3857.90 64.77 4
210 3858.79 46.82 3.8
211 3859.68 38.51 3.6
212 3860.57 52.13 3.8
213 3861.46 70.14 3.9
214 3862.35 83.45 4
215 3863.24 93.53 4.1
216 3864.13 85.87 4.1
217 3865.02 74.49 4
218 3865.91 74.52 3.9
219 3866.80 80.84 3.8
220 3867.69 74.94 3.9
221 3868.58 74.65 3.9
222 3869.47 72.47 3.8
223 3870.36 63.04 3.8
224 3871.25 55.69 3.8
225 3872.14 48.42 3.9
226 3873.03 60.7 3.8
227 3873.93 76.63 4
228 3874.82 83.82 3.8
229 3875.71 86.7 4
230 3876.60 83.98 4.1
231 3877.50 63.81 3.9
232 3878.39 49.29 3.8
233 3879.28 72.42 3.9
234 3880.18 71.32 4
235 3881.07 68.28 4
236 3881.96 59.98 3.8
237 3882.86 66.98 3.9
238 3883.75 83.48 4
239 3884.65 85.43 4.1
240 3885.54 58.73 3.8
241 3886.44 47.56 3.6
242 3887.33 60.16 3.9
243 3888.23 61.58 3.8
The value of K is -4.0 angstrom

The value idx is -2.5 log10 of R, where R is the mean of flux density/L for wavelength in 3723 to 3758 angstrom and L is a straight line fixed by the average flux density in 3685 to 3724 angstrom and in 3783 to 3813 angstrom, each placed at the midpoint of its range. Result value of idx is 0.19 mag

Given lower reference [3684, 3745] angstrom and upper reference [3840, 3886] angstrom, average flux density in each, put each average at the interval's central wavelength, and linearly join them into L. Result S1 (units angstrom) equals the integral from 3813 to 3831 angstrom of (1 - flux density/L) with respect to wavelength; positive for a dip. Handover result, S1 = 3.70 angstrom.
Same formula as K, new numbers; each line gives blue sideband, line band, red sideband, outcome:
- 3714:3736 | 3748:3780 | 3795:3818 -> -1.2 angstrom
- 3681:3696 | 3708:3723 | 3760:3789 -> 1.3 angstrom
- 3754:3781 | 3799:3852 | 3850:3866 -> 6.2 angstrom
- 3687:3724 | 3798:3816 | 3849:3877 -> -2.4 angstrom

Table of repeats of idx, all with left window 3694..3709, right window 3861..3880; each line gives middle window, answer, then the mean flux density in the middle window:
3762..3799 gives -0.105 mag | 81.8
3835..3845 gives 0.345 mag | 53.3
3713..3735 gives 0.078 mag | 70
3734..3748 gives 0.311 mag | 56.3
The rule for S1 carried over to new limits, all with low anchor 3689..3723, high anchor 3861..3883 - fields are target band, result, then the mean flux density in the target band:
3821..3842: 7.7 angstrom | 46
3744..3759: 2.1 angstrom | 63.9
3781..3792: -2.1 angstrom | 87.5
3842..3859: -0.6 angstrom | 74.7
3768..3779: -1.6 angstrom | 84.8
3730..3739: 2.7 angstrom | 52.6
